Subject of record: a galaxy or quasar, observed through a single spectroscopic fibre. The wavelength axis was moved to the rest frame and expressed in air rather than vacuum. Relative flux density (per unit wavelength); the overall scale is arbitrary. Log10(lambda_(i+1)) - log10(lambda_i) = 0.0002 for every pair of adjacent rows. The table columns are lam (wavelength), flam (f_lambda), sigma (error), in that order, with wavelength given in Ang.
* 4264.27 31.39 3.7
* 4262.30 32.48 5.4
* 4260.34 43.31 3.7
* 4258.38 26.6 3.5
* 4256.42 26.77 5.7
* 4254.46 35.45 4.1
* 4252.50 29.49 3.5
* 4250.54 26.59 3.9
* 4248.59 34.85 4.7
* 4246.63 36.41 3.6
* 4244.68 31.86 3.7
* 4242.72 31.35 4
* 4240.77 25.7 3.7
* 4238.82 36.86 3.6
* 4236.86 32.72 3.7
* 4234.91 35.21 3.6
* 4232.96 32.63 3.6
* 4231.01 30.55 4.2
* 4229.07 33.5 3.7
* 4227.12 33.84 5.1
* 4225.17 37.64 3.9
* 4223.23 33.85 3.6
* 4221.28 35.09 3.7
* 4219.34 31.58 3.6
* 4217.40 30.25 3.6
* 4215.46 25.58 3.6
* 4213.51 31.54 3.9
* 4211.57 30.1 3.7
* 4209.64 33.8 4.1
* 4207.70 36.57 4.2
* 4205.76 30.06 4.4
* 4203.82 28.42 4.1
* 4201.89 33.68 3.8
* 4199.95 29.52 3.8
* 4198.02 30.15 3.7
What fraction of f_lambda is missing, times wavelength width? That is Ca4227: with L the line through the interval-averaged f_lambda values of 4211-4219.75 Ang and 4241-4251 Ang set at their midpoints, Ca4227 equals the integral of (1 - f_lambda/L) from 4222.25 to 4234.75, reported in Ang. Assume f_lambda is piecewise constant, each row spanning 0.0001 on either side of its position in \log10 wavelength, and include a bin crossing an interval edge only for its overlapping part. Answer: -1.3 Ang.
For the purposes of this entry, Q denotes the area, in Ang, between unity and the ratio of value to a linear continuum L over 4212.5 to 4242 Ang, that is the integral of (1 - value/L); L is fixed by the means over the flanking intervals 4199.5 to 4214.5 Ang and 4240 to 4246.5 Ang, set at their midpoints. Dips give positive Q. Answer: -1.2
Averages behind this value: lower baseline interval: 31.8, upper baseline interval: 30.7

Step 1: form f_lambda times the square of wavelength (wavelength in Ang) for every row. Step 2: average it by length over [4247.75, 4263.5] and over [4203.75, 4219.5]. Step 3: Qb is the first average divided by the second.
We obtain 1.05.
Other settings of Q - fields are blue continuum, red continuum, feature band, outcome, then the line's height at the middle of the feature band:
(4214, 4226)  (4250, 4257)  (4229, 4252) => -1.07 Ang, 30.8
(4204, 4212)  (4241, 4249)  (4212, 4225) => 0.34 Ang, 32.5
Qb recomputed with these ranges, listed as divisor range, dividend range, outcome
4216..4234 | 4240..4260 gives 0.95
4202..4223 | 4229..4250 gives 1.05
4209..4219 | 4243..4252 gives 1.08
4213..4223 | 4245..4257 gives 1.04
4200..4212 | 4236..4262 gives 1.03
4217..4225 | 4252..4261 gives 0.98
